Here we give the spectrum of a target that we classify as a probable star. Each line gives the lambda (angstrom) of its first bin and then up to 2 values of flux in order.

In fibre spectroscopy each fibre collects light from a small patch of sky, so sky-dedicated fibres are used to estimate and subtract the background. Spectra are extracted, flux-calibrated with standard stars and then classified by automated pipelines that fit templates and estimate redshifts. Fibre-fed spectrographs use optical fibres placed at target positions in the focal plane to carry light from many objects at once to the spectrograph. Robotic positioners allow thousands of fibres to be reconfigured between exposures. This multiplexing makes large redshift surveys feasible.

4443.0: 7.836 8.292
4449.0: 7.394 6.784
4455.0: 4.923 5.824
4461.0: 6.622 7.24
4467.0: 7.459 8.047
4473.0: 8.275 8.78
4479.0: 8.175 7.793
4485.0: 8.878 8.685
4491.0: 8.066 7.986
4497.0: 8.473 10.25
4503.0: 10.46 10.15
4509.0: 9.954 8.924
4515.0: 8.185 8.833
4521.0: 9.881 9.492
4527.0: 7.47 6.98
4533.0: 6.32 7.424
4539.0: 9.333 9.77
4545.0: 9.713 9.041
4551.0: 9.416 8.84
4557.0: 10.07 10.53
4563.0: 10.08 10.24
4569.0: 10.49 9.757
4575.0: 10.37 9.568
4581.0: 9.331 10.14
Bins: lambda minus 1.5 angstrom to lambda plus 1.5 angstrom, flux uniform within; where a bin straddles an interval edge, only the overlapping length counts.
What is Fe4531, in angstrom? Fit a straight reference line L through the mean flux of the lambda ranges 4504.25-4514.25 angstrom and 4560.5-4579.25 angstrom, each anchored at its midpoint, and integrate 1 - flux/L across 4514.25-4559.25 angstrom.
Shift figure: 4.9 angstrom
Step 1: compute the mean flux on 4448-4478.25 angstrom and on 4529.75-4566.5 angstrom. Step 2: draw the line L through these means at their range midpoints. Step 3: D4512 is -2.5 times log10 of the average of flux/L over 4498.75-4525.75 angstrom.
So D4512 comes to -0.156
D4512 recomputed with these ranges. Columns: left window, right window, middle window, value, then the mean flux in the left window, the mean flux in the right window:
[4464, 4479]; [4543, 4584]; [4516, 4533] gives 0.091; 8.05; 9.82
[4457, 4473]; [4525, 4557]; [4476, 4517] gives -0.152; 7.19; 8.52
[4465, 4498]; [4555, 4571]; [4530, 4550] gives 0.140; 8.22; 10.2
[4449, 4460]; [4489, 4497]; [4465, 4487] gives -0.134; 6.09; 8.15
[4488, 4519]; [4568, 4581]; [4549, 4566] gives -0.006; 9.11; 9.95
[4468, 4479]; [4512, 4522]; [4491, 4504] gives -0.057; 8.3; 8.91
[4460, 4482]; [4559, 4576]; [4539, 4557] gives 0.037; 7.83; 10.2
